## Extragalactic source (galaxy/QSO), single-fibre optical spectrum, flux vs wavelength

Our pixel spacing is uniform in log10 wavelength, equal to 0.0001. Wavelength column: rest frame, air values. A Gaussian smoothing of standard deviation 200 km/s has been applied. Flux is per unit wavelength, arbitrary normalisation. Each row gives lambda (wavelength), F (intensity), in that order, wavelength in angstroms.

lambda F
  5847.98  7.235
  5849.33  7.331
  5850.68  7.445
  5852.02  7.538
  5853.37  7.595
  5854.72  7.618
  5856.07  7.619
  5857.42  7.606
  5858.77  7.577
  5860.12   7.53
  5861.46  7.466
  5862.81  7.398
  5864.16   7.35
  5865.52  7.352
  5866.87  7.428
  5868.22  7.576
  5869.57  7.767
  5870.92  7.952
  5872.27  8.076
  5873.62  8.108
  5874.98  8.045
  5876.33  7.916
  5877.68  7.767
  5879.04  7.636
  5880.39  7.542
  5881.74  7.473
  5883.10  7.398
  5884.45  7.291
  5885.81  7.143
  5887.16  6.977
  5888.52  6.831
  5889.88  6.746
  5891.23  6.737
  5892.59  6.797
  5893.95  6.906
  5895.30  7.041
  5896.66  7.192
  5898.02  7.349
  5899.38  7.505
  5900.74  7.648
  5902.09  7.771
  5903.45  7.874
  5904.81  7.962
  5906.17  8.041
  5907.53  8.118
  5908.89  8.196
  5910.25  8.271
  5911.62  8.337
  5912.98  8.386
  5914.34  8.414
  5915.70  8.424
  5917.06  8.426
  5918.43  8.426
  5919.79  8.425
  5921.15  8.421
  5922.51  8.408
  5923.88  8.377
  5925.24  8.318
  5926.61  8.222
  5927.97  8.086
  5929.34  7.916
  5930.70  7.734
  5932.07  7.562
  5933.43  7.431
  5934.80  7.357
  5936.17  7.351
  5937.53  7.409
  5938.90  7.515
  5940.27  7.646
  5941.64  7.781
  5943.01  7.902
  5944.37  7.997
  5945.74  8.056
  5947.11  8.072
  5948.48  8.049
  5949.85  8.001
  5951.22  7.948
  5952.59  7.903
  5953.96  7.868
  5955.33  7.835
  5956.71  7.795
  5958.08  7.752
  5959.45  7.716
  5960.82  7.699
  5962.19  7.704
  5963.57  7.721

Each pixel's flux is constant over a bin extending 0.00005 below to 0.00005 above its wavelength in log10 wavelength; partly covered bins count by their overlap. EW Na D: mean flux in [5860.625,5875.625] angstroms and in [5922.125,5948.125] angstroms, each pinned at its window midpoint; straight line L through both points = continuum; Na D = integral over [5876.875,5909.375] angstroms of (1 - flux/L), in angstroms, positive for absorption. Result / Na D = 1.4 angstroms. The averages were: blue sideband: 7.68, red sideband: 7.84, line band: 7.41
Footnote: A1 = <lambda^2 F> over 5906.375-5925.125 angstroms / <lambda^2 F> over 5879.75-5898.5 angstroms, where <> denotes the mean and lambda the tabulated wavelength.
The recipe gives 1.19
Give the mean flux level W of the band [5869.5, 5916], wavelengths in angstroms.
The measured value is 7.64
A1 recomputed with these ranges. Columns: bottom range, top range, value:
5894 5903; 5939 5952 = 1.09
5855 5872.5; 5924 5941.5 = 1.04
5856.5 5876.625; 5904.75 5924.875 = 1.10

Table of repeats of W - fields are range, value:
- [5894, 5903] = 7.4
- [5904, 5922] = 8.29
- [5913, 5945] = 7.99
